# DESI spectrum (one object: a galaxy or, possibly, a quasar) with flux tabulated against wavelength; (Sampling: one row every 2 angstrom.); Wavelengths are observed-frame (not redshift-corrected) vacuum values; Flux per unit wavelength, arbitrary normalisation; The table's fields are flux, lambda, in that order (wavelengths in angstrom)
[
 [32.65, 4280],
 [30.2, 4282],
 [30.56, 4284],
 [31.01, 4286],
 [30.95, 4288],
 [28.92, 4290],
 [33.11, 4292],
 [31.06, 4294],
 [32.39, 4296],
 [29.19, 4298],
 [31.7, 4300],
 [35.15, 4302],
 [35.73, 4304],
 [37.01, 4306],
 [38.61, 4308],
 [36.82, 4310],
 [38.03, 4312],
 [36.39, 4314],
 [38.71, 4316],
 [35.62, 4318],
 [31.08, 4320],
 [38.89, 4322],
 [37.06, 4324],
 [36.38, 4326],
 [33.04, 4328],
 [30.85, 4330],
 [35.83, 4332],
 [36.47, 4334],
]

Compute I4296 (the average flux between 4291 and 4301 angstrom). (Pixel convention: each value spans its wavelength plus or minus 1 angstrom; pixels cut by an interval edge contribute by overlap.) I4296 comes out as 31.5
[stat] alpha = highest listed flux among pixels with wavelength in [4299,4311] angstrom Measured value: 38.61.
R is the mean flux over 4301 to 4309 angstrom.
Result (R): 36.6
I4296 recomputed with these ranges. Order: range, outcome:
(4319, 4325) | 35.7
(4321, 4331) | 35.2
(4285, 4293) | 31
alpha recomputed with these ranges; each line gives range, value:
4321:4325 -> 38.89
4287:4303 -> 35.15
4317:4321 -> 35.62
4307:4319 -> 38.71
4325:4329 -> 36.38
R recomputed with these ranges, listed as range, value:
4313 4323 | 36.1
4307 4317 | 37.7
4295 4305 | 32.8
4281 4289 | 30.7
